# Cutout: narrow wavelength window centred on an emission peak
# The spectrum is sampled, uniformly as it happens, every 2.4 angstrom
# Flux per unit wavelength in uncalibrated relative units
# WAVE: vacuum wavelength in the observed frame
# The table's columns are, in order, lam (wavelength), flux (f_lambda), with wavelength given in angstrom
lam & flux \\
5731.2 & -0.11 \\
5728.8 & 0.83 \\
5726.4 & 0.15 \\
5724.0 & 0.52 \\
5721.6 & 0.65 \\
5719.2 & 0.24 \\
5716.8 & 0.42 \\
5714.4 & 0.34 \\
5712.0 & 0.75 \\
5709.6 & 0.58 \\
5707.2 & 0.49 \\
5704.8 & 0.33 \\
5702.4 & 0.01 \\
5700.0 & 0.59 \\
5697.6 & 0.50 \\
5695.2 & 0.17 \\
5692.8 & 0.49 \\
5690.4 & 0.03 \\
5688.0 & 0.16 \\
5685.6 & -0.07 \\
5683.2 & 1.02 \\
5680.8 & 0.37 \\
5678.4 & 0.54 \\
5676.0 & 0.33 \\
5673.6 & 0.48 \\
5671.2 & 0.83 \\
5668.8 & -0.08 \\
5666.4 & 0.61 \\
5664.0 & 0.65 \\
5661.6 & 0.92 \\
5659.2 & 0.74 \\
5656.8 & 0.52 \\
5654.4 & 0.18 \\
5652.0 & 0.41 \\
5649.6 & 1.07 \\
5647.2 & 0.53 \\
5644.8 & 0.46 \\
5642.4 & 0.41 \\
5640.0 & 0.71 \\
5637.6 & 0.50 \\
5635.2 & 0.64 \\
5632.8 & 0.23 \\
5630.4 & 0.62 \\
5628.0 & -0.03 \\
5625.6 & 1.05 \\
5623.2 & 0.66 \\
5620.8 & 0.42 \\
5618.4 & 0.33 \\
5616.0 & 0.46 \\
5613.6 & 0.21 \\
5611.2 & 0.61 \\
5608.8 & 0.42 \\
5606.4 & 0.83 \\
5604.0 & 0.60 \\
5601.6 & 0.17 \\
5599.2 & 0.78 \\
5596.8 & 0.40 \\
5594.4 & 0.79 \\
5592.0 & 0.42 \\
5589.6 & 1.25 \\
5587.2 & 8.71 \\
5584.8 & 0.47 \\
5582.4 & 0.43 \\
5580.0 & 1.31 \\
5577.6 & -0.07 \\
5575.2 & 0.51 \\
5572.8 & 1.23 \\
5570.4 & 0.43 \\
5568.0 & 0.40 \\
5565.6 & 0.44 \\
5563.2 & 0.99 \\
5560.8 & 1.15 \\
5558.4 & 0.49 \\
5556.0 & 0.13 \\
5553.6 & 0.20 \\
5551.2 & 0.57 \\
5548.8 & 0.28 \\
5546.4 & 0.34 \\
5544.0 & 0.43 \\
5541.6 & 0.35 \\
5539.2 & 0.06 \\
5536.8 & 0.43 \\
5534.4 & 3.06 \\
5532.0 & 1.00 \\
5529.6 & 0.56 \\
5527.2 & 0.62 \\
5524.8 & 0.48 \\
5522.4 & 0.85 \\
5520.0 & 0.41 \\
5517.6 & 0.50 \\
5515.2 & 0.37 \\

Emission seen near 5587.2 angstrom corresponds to [O III]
